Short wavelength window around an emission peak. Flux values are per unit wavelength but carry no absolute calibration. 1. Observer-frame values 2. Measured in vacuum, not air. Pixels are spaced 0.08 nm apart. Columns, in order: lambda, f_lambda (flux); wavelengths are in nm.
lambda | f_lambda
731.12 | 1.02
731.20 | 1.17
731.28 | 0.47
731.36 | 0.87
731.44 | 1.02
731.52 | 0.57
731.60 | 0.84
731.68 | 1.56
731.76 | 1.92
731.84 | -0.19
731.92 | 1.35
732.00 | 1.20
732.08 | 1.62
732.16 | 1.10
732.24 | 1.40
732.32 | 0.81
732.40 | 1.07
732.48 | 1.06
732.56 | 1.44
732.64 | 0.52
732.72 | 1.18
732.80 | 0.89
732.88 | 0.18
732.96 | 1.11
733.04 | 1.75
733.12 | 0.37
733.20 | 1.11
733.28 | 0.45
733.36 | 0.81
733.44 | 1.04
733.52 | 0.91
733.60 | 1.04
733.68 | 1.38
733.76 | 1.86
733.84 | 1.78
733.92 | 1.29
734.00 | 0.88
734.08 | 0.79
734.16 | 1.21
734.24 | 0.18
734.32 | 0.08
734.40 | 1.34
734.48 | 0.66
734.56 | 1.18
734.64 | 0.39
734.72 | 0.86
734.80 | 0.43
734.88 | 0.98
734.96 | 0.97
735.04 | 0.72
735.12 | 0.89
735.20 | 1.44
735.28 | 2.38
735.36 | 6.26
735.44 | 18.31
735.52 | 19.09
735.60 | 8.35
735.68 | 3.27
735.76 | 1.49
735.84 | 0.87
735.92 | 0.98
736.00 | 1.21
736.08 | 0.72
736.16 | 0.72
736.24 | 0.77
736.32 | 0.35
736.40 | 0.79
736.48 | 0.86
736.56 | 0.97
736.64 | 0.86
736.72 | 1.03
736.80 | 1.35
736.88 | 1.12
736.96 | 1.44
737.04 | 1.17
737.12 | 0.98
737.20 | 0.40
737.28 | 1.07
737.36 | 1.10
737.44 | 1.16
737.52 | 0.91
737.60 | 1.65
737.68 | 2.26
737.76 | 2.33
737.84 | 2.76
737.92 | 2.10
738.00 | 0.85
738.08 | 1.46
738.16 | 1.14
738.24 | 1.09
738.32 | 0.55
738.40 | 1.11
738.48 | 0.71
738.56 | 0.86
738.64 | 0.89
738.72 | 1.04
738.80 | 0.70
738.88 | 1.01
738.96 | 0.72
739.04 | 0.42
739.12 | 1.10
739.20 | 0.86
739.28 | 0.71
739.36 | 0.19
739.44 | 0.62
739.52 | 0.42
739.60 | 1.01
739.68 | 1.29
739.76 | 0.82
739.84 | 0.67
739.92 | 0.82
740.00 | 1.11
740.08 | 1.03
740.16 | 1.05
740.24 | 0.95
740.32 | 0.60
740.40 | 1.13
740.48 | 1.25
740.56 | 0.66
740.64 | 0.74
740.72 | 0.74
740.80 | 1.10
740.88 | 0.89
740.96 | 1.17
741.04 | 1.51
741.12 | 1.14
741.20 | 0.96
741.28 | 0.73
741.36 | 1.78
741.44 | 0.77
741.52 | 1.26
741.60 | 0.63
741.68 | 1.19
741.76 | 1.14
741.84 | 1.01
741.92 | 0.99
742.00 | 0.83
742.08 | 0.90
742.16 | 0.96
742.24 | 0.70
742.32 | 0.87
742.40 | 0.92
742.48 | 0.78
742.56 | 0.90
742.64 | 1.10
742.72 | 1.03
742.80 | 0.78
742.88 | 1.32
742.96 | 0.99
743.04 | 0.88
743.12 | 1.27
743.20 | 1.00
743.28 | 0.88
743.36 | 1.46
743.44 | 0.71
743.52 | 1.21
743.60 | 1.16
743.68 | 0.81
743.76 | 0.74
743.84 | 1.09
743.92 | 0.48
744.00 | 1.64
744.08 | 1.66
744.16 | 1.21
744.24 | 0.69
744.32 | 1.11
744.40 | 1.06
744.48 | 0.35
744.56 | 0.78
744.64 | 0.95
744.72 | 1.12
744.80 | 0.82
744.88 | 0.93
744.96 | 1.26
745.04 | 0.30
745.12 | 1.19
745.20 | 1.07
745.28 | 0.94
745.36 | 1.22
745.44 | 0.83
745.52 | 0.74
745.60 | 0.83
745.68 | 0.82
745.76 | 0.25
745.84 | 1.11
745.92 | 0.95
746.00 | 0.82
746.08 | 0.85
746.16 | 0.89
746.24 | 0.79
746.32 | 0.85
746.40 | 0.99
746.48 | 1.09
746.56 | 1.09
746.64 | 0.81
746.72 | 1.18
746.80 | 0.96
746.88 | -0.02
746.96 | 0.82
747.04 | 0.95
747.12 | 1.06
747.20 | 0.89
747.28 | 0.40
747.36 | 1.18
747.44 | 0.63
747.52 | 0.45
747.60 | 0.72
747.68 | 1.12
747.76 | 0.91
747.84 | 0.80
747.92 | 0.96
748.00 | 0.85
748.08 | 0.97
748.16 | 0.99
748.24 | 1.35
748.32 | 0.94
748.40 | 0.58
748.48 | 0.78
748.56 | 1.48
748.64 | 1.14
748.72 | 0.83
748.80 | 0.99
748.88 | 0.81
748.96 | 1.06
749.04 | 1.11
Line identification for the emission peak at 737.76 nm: [N II] 6583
